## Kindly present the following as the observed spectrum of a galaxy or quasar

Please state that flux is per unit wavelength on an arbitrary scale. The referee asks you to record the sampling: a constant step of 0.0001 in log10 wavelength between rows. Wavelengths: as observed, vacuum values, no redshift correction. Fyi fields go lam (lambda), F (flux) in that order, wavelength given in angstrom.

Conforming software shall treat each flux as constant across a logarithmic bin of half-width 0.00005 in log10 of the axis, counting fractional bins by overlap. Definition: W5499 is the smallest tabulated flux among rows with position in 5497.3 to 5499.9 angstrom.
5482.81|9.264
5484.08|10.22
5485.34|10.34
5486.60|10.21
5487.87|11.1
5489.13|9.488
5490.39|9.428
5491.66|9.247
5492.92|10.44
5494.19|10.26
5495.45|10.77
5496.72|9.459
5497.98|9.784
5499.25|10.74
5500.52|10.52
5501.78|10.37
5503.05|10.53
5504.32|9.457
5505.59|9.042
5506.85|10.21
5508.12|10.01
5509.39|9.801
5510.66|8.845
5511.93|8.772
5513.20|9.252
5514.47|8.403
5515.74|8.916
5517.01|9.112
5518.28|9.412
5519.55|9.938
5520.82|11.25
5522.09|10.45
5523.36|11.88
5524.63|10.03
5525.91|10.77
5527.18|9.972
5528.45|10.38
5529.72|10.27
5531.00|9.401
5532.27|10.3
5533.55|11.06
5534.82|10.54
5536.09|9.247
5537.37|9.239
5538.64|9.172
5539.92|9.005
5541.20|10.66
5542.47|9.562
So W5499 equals 9.784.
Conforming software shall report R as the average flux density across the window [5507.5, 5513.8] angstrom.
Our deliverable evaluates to 9.33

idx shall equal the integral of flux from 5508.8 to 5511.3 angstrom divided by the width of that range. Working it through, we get 9.31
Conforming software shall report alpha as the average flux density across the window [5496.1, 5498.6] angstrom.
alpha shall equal 9.64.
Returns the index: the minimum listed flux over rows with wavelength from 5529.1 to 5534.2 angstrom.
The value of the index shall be 9.401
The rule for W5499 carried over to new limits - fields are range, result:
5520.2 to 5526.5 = 10.03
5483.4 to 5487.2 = 10.21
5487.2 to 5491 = 9.428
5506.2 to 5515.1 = 8.403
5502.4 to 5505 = 9.457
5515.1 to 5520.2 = 8.916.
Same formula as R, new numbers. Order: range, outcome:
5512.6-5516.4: 8.85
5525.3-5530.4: 10.3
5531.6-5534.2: 10.7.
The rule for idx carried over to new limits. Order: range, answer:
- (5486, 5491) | 10.1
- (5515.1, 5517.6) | 9.01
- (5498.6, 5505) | 10.3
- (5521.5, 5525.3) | 10.8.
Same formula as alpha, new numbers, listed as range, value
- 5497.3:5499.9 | 10.2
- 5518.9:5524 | 10.9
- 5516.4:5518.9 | 9.26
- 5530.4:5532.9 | 9.87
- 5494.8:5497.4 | 10.1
